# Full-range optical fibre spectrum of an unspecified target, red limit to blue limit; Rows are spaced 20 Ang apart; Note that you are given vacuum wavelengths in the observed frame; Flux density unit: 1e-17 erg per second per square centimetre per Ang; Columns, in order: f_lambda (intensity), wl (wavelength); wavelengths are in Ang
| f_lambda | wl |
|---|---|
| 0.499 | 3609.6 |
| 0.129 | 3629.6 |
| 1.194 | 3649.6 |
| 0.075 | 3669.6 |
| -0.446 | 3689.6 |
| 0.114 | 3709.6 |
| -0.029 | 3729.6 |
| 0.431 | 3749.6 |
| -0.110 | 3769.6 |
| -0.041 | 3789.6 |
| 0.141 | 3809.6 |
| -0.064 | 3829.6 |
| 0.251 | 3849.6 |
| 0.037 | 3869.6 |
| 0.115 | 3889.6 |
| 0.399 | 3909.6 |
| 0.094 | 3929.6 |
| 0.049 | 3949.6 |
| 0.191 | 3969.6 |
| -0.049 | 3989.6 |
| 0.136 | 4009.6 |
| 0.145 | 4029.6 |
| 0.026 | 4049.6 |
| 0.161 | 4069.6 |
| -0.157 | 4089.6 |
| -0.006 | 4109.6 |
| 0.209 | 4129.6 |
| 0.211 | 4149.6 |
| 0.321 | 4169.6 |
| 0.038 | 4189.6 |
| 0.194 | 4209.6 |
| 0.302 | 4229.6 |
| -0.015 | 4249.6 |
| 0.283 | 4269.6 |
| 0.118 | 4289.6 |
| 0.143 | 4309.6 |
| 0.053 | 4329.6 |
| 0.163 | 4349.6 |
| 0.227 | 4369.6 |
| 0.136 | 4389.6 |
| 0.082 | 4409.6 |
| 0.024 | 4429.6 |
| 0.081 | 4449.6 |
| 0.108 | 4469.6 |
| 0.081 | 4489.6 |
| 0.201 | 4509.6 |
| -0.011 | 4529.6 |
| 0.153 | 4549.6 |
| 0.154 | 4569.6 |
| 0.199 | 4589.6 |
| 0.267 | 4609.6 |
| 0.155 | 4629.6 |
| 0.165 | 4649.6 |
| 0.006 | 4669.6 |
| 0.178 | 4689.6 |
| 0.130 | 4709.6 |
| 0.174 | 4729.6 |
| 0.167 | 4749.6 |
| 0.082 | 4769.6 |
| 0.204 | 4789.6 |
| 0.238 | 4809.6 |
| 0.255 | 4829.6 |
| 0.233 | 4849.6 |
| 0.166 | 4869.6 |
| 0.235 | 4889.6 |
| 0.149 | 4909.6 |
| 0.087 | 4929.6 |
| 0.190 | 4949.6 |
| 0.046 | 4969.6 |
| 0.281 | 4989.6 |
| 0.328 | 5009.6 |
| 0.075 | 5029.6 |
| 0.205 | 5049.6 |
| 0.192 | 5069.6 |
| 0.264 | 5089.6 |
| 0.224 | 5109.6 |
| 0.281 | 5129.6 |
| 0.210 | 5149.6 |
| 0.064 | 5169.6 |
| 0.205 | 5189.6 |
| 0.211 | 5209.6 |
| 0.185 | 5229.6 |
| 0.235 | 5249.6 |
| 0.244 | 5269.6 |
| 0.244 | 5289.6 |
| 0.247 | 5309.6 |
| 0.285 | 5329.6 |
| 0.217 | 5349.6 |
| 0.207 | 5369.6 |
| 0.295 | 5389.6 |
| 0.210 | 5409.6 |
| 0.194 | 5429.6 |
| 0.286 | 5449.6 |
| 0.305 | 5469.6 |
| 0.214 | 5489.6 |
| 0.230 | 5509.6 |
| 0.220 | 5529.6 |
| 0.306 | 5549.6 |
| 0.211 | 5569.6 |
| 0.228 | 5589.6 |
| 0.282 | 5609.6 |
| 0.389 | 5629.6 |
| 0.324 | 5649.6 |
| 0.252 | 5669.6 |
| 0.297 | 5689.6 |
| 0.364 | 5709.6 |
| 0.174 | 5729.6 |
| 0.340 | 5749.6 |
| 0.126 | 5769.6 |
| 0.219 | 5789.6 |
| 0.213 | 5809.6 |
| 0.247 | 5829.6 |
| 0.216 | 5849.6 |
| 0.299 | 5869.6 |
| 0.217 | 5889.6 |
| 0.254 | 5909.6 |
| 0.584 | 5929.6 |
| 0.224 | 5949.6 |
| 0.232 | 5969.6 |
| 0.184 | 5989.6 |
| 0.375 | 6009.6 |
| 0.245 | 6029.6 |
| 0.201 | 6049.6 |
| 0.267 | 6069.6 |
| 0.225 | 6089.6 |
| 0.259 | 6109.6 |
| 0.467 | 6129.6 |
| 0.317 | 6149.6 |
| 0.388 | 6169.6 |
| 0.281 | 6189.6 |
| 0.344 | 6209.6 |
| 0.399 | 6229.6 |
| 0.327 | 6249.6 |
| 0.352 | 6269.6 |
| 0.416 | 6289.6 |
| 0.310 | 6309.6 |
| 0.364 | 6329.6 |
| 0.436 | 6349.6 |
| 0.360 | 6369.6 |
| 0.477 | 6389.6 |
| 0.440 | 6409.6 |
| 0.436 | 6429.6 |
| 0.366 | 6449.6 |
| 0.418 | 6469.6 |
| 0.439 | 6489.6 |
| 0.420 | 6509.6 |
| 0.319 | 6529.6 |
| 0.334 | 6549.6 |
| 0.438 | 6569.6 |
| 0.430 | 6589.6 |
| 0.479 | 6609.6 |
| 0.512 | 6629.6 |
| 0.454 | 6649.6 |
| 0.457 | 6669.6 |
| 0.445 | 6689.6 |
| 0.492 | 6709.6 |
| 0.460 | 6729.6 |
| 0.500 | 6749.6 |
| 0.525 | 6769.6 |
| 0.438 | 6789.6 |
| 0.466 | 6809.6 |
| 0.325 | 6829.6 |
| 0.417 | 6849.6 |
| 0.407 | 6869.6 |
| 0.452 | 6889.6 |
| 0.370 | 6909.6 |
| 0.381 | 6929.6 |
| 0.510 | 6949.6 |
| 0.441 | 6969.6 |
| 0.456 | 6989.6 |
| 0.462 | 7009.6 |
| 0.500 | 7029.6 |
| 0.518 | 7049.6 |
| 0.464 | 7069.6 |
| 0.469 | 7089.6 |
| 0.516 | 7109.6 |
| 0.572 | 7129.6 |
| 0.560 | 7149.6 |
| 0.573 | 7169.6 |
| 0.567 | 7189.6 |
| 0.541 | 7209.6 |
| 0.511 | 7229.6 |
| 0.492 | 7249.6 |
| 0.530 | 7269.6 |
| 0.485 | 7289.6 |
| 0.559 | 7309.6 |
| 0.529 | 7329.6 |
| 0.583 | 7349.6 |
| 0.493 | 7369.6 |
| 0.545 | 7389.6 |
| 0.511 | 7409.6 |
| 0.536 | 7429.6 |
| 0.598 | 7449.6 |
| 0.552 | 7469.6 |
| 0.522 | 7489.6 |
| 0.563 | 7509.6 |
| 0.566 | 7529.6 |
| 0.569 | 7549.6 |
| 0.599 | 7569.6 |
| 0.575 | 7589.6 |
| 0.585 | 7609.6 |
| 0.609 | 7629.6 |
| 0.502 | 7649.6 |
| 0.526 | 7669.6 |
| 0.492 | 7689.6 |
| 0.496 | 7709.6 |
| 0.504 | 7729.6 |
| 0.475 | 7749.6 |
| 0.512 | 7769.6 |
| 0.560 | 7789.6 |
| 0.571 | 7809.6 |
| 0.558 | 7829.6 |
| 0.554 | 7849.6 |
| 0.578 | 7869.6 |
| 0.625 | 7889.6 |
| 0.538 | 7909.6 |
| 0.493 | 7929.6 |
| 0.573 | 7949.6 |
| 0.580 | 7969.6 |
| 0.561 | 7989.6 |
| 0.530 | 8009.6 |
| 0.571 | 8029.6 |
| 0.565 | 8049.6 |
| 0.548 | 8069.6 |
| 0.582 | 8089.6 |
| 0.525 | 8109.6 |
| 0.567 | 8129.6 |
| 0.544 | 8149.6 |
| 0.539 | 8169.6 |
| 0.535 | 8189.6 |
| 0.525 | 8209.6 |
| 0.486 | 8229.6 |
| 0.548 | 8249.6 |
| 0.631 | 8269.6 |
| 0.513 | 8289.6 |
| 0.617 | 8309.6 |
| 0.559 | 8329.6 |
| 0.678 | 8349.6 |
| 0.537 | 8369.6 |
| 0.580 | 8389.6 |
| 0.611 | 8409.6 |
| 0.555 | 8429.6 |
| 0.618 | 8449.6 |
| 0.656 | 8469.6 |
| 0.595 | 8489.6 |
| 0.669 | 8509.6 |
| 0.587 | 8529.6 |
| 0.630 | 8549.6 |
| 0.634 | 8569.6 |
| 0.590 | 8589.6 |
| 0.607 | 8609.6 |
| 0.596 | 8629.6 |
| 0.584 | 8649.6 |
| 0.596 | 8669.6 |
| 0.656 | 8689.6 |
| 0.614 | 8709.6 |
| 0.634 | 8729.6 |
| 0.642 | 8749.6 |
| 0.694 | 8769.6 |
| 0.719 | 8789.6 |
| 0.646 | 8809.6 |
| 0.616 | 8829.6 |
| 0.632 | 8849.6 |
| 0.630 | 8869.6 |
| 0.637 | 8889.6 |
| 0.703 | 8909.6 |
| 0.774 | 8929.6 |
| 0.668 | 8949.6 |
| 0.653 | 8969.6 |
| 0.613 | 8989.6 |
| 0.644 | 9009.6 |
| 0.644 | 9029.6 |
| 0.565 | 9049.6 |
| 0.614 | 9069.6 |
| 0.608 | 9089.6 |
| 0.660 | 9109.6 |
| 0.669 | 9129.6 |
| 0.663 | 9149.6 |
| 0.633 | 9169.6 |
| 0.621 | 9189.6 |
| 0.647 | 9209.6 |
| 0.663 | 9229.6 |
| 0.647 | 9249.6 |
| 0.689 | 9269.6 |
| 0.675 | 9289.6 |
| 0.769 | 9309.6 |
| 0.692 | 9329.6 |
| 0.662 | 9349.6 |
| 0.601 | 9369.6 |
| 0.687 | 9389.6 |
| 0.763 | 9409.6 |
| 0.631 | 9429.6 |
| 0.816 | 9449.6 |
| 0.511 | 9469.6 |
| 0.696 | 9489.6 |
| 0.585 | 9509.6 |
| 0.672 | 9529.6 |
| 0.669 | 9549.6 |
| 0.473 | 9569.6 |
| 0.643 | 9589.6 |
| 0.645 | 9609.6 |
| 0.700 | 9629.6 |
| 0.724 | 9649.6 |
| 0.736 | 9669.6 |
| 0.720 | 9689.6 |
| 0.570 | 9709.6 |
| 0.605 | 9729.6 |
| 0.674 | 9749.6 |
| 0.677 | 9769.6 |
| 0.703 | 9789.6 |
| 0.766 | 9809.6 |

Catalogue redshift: 0.590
